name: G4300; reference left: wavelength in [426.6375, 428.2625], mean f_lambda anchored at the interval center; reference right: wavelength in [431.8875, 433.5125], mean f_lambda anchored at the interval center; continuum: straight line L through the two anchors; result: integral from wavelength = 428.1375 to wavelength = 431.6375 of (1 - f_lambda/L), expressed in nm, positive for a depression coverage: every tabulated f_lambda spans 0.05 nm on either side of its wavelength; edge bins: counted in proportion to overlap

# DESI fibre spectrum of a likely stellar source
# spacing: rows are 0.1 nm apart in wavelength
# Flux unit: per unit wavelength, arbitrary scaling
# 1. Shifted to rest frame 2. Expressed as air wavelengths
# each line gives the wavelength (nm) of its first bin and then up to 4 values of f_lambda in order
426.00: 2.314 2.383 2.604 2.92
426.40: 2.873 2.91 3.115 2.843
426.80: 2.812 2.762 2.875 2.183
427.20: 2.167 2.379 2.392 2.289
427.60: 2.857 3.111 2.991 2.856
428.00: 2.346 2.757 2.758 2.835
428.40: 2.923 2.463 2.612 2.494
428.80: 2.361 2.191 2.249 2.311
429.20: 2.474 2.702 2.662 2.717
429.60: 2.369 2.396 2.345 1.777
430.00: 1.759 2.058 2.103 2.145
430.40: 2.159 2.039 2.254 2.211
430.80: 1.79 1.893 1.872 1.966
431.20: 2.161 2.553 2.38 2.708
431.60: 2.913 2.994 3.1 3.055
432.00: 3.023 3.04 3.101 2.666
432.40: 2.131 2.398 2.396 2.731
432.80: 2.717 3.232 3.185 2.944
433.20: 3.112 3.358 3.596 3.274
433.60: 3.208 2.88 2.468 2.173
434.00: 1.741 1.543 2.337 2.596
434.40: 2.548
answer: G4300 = 0.562 nm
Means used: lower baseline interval 2.65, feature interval 2.33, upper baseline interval 2.93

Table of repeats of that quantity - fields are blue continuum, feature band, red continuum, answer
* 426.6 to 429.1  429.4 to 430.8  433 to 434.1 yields 0.266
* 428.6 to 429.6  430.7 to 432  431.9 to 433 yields 0.106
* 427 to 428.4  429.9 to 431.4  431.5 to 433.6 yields 0.401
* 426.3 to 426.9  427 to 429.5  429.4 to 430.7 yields -0.011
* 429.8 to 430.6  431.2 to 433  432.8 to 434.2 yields -0.211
